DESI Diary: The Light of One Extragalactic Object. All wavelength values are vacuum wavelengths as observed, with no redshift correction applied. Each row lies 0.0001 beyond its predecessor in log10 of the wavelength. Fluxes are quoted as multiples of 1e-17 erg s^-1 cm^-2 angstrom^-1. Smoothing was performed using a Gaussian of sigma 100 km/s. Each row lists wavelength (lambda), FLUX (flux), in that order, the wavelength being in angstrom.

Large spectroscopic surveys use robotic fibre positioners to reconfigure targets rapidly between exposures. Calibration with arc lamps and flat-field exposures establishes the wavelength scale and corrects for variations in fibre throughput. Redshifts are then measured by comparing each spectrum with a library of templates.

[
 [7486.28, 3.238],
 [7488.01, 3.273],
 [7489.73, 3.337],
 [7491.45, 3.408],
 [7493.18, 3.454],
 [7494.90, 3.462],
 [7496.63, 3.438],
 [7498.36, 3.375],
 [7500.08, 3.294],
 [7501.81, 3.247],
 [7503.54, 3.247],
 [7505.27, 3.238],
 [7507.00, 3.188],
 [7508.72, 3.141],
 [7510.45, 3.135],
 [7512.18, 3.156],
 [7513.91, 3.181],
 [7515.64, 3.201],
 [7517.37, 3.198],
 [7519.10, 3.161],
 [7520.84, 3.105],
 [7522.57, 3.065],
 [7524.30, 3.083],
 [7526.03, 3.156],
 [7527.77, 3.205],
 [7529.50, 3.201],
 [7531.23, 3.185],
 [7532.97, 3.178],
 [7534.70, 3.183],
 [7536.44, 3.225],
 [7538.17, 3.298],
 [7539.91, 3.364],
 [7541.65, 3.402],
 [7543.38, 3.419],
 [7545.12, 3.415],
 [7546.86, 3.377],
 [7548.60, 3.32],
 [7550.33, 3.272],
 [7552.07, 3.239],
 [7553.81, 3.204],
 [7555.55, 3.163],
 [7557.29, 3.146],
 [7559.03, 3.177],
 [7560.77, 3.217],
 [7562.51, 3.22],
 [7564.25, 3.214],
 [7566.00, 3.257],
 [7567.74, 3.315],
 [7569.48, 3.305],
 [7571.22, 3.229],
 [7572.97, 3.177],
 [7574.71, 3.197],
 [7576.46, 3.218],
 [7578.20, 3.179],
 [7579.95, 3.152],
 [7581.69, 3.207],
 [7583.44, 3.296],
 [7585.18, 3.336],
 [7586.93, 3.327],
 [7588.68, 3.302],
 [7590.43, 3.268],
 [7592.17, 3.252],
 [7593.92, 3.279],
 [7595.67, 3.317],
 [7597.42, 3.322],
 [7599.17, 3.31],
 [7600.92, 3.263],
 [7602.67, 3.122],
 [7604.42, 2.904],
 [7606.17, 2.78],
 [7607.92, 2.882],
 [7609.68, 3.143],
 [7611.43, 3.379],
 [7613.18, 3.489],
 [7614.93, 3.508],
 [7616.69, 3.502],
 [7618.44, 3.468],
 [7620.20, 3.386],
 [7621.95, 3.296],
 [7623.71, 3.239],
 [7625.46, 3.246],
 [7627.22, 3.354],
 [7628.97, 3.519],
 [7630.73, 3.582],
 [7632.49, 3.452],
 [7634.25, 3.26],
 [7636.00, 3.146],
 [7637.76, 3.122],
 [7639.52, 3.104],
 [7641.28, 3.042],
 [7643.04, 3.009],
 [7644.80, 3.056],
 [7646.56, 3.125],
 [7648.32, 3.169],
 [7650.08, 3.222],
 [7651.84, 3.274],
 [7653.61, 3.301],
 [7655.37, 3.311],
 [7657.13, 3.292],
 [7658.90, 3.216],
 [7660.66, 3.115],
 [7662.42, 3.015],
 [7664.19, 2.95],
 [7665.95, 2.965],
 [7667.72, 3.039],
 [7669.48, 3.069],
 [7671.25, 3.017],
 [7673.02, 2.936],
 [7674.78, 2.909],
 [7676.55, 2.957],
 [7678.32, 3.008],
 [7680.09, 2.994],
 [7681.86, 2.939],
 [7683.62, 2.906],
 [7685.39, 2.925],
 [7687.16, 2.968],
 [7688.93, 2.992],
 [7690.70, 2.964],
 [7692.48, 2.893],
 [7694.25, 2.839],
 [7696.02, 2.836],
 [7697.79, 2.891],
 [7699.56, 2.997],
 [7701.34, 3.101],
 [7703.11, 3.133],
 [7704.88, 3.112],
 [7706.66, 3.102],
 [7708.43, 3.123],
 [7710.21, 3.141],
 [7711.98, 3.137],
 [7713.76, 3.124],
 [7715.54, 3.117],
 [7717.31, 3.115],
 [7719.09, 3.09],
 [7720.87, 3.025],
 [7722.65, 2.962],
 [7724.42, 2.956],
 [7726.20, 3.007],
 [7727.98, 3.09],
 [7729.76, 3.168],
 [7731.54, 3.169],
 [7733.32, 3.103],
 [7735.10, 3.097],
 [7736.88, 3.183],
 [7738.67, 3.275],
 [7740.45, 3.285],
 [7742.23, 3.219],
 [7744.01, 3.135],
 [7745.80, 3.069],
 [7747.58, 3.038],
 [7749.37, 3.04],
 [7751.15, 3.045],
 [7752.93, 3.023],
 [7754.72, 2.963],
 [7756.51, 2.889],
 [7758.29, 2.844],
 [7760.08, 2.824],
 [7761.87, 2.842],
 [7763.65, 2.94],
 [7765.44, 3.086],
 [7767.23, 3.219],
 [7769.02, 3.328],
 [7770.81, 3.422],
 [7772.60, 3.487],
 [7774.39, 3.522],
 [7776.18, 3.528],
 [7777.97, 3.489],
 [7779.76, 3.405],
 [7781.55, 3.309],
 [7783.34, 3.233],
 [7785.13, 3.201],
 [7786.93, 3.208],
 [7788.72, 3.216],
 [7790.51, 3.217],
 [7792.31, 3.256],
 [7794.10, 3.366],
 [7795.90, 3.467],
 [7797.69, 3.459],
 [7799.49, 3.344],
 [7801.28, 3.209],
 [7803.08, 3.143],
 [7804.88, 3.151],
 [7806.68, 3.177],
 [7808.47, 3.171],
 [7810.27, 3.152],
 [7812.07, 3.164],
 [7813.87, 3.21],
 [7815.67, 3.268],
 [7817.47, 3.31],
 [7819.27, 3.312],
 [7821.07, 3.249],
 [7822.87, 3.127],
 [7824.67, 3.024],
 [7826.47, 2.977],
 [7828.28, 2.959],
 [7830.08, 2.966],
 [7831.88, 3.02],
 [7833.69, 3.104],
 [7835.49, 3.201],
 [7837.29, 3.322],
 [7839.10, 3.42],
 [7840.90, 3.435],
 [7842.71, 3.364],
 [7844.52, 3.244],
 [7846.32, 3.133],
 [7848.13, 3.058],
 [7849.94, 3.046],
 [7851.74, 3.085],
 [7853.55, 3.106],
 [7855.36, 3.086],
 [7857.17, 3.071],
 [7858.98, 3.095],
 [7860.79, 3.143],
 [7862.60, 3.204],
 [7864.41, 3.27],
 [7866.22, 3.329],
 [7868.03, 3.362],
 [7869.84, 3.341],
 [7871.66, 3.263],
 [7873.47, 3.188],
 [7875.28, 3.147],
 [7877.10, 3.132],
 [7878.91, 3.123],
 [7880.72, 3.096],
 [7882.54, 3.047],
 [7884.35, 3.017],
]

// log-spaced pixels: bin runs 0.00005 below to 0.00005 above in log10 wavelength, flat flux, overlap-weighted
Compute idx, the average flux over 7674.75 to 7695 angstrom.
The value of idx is 2.94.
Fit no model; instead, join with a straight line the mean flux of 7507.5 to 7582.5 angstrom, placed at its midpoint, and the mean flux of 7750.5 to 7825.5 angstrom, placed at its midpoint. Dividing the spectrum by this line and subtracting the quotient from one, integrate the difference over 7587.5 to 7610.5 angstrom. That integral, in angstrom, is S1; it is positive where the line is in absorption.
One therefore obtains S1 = 0.4 angstrom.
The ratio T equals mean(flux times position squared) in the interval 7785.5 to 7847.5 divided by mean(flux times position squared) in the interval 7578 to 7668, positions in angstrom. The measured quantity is 1.05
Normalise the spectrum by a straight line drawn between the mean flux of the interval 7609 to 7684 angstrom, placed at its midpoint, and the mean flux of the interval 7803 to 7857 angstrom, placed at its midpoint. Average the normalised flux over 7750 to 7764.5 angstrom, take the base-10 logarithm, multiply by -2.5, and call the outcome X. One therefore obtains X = 0.09 mag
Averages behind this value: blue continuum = 3.19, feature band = 2.92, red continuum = 3.17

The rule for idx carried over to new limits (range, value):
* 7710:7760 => 3.08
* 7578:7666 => 3.23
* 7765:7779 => 3.39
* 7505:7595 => 3.23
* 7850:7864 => 3.12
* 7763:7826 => 3.27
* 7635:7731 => 3.06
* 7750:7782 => 3.17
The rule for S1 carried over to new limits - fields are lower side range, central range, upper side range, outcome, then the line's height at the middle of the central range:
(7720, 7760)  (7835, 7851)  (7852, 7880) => -0.41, 3.17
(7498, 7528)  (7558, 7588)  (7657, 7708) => -1.14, 3.12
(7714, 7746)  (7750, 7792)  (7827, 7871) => -0.62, 3.14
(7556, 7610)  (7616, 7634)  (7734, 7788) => -1.14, 3.2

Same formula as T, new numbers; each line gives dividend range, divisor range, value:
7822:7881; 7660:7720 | 1.10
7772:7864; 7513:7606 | 1.07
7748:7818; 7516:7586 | 1.05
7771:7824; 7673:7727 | 1.12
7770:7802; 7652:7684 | 1.13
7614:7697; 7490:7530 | 1.01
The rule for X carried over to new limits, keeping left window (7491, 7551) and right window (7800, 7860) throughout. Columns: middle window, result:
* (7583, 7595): -0.02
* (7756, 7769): 0.07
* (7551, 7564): 0.02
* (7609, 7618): -0.06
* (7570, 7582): 0.01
